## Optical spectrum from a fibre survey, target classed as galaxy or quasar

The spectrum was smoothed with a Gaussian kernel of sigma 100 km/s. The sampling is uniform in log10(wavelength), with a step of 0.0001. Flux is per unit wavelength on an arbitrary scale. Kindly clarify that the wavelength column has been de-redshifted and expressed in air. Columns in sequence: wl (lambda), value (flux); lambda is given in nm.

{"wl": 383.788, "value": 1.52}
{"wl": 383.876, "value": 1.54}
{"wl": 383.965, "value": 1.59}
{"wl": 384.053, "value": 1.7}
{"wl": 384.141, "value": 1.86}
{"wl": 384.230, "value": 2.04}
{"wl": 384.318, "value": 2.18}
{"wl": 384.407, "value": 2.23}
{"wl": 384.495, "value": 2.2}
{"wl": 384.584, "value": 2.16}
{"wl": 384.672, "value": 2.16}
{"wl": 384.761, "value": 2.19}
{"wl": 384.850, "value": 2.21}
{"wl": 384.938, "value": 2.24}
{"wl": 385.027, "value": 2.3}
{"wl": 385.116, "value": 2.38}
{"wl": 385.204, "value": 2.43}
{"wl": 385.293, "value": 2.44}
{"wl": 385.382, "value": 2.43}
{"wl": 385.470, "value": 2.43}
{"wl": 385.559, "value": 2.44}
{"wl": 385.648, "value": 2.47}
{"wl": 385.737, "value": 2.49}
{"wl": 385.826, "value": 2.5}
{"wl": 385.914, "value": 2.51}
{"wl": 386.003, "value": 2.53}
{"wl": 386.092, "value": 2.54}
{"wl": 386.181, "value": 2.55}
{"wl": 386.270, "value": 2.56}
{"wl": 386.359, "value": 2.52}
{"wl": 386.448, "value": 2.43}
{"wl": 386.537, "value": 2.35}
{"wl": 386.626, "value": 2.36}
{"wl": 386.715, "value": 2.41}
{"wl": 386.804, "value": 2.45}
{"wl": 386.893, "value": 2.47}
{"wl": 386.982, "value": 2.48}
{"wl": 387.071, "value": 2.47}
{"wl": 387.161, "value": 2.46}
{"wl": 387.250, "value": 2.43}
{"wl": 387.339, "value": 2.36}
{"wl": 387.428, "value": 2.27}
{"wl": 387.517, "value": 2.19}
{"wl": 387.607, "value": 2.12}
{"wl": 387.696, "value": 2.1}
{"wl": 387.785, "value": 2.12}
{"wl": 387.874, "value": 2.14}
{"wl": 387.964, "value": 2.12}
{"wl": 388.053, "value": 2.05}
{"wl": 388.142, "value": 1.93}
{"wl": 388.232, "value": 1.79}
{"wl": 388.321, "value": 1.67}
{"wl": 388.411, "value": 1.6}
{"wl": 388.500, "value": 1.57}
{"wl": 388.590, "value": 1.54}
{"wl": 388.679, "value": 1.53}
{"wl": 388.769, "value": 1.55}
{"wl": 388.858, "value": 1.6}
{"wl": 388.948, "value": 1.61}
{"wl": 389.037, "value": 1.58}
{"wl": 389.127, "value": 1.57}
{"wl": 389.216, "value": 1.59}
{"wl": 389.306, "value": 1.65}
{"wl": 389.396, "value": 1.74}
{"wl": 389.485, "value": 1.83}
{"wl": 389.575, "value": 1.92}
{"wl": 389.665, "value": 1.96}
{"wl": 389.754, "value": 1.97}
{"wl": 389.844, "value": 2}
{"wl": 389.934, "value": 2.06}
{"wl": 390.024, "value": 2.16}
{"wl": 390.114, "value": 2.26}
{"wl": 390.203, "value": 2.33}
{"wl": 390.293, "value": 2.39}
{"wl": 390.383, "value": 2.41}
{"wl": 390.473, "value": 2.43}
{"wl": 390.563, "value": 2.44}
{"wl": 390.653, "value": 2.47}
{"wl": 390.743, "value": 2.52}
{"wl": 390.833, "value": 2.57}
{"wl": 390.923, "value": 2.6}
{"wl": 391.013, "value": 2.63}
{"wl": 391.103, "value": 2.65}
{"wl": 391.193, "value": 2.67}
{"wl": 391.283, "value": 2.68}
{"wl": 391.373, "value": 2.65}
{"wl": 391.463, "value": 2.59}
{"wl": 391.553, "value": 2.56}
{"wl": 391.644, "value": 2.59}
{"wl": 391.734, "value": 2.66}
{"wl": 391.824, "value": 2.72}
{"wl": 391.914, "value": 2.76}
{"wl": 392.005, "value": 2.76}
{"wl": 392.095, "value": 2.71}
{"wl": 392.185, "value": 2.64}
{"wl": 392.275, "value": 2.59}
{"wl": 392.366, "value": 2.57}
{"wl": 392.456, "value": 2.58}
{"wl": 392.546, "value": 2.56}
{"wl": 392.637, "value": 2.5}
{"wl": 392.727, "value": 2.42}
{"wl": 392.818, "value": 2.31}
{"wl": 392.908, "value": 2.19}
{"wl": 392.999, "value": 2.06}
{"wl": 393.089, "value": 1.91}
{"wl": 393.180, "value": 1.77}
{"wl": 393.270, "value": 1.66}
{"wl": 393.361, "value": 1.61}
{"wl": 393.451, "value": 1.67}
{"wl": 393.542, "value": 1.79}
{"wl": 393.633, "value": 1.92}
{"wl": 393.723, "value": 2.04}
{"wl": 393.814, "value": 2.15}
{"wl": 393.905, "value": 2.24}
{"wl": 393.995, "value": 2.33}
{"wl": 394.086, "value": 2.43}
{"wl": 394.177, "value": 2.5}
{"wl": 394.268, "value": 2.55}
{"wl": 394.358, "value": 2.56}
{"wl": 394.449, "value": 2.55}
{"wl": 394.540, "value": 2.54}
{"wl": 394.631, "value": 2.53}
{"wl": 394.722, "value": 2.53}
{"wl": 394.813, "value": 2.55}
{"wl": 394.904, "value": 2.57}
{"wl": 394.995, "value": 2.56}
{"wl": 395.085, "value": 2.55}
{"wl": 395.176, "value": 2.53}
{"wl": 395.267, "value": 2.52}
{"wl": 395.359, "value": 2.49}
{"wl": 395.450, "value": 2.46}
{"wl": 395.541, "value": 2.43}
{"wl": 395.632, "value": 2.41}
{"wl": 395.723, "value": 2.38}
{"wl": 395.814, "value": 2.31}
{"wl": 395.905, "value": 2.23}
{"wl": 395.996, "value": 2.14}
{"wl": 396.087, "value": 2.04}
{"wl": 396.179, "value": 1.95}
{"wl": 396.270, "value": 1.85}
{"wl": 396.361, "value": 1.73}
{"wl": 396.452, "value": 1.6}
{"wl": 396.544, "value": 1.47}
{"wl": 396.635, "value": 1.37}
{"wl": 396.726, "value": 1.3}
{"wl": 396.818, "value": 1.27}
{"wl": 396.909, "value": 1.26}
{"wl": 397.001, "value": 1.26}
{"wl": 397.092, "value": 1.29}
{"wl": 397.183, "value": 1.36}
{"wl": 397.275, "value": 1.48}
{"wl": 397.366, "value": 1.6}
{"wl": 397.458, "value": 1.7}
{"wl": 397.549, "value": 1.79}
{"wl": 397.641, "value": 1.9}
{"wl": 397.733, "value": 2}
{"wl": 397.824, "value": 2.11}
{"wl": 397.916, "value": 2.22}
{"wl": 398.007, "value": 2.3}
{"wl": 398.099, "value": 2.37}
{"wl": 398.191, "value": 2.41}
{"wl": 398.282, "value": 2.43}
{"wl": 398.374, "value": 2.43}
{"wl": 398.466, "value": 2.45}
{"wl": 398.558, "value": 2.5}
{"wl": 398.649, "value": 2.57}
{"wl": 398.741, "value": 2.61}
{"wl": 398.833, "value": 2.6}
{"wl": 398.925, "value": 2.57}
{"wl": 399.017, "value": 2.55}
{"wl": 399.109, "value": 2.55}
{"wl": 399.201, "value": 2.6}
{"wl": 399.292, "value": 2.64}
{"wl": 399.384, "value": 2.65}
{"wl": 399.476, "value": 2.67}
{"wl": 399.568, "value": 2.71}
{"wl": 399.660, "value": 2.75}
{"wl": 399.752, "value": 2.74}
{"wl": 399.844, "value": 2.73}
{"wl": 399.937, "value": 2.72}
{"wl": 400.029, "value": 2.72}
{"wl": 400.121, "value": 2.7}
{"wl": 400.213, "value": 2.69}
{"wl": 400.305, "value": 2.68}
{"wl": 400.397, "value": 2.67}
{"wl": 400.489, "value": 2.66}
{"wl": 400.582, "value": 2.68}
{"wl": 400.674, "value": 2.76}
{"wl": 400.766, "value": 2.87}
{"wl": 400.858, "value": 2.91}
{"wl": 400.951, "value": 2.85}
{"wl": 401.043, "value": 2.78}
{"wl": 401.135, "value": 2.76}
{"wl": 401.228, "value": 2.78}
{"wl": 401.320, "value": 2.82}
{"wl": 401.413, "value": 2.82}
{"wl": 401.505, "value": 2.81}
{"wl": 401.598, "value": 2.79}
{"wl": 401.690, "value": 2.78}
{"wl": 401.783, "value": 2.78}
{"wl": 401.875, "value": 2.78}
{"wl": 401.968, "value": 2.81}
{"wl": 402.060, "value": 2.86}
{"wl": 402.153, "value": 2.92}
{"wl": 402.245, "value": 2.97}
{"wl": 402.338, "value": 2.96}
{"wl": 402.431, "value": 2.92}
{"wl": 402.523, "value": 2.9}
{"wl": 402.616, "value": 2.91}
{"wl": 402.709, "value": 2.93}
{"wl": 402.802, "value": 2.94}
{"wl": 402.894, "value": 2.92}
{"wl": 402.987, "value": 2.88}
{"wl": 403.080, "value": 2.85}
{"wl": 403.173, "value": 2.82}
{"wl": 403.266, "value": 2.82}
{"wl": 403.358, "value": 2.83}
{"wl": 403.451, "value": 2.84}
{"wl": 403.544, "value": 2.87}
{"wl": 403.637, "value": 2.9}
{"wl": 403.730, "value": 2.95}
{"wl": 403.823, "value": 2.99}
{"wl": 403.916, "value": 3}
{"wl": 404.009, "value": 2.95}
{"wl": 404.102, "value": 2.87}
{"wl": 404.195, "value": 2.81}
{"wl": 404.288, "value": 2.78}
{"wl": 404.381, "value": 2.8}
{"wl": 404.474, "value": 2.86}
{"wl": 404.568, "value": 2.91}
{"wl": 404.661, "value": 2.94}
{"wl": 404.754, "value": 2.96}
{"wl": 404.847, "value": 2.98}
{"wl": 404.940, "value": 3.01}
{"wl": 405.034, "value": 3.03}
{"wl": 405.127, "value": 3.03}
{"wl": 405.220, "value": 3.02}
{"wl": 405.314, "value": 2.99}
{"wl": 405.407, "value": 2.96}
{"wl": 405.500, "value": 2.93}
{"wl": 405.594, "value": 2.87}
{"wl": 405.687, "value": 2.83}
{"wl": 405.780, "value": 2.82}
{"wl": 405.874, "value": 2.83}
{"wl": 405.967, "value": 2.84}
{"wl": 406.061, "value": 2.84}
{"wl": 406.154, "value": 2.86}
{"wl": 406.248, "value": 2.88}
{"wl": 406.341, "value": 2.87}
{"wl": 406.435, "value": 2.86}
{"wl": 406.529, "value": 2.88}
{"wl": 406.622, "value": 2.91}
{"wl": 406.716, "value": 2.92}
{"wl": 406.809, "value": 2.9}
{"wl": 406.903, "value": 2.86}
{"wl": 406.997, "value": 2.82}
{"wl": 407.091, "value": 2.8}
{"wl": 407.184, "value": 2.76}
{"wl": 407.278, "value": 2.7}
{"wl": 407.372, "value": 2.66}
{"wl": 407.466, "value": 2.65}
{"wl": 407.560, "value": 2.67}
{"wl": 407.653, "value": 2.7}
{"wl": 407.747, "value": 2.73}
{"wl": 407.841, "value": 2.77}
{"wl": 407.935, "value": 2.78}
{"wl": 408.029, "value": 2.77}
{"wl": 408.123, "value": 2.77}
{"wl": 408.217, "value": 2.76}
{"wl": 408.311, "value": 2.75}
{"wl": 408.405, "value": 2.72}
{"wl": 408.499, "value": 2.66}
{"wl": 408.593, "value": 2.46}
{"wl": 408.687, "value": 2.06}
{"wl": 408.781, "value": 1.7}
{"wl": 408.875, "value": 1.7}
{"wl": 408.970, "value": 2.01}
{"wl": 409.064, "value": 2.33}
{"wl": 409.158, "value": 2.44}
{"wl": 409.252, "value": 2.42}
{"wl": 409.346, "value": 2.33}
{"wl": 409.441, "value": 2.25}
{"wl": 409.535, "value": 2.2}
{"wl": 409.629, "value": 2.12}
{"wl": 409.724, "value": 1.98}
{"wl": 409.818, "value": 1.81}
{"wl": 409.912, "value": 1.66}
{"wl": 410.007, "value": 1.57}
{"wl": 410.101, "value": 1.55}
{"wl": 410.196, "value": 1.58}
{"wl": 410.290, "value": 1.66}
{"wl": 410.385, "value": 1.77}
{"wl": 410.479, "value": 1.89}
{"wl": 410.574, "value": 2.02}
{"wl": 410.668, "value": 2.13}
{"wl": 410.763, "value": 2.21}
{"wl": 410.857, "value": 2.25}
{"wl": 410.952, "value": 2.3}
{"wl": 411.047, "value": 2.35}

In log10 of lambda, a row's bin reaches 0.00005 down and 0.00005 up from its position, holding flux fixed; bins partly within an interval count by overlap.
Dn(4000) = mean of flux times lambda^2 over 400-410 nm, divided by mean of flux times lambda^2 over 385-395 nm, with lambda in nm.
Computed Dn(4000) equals 1.3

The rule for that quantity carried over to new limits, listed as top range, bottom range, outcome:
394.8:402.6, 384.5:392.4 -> 1.12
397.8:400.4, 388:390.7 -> 1.41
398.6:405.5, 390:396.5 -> 1.25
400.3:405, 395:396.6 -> 1.35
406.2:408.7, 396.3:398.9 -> 1.51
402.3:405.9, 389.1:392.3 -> 1.32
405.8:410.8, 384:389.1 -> 1.24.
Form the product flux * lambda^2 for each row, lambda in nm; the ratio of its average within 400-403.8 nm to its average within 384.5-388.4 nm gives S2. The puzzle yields 1.3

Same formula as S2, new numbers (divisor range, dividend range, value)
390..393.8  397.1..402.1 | 1.10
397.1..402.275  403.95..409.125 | 1.12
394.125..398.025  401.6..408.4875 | 1.45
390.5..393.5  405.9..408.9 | 1.20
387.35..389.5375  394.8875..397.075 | 1.15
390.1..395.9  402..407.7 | 1.27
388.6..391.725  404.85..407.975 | 1.42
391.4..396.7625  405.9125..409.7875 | 1.21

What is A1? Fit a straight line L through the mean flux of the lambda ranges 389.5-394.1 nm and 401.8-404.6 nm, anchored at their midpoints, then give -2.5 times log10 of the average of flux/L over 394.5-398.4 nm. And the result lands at 0.24 mag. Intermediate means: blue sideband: 2.33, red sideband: 2.88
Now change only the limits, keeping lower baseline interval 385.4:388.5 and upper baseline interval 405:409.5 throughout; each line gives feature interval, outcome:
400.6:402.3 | -0.10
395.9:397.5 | 0.48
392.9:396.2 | 0.08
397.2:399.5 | 0.10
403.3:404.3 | -0.11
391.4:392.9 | -0.08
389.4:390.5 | 0.11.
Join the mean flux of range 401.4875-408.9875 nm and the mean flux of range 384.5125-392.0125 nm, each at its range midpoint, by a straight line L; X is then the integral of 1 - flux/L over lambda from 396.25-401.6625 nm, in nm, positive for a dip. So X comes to 0.586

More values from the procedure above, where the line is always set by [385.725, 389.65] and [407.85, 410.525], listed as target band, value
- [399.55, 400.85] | -0.356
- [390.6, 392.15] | -0.389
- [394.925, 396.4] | -0.119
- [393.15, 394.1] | 0.073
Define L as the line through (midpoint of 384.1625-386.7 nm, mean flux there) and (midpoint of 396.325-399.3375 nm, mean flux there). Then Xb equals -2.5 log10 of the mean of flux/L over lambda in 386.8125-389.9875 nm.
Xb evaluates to 0.17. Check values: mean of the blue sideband 2.36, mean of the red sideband 2.01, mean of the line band 1.95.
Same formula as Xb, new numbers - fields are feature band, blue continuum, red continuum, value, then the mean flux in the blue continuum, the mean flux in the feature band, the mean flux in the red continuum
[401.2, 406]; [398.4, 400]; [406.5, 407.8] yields -0.07 mag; 2.62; 2.89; 2.78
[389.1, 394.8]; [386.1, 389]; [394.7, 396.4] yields -0.03 mag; 2.12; 2.31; 2.33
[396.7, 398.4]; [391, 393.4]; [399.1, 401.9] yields 0.41 mag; 2.44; 1.81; 2.74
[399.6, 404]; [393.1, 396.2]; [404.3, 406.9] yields -0.05 mag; 2.28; 2.83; 2.91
